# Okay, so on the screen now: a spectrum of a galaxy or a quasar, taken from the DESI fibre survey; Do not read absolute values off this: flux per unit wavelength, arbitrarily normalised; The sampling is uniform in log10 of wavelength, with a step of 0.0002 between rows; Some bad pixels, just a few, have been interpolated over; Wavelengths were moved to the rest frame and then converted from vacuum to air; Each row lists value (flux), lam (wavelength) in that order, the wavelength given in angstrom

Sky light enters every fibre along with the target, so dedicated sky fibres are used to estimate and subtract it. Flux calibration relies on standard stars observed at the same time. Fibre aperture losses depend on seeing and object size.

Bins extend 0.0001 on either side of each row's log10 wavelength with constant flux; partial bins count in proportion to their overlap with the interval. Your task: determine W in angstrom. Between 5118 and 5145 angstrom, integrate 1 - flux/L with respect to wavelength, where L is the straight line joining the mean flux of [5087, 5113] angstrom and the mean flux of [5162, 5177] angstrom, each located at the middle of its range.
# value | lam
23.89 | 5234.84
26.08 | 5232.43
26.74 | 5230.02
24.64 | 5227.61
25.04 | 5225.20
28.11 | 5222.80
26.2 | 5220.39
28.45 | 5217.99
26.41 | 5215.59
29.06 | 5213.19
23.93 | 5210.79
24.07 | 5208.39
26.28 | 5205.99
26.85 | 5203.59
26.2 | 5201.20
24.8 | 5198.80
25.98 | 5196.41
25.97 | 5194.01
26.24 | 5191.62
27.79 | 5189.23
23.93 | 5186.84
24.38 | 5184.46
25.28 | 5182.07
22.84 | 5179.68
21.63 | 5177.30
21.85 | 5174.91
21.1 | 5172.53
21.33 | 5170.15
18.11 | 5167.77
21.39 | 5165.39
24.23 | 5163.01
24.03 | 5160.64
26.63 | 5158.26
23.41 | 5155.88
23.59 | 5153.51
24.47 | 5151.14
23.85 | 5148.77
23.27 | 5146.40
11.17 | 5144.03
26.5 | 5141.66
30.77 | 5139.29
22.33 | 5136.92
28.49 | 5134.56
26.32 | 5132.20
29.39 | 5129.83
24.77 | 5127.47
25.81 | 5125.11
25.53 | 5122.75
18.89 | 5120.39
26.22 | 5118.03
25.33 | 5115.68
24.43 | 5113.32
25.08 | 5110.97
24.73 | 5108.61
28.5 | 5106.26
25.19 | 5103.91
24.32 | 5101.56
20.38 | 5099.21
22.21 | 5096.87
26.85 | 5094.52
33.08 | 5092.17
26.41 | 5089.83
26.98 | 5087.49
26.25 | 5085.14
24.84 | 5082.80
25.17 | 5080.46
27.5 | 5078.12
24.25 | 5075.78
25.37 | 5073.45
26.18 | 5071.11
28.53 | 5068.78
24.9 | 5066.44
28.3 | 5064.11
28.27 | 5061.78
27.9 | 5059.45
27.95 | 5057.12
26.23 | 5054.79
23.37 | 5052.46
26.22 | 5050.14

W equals -1.1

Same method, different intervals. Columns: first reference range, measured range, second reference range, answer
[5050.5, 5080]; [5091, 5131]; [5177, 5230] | 1.42 angstrom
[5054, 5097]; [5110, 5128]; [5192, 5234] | 1.42 angstrom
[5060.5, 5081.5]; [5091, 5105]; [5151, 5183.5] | 0.08 angstrom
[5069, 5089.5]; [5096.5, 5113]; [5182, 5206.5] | 0.94 angstrom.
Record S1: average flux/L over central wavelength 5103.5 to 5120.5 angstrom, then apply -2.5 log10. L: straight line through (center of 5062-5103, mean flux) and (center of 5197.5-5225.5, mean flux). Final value 0.04 mag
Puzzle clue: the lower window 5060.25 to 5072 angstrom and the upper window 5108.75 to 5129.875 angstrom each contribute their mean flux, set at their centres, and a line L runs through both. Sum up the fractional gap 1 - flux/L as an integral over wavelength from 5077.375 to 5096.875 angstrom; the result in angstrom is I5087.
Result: -0.4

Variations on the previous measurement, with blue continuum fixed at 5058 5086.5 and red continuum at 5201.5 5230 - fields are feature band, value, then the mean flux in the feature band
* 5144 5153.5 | 1.5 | 22.2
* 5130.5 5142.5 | -0.3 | 27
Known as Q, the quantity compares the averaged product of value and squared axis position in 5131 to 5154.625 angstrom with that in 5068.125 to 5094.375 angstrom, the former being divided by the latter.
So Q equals 0.92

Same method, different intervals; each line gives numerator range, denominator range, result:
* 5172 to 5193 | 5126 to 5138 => 0.93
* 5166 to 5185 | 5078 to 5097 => 0.85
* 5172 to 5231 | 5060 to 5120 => 1.02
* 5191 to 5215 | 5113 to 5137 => 1.05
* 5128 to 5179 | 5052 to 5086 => 0.92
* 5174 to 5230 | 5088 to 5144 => 1.04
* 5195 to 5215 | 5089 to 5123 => 1.07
